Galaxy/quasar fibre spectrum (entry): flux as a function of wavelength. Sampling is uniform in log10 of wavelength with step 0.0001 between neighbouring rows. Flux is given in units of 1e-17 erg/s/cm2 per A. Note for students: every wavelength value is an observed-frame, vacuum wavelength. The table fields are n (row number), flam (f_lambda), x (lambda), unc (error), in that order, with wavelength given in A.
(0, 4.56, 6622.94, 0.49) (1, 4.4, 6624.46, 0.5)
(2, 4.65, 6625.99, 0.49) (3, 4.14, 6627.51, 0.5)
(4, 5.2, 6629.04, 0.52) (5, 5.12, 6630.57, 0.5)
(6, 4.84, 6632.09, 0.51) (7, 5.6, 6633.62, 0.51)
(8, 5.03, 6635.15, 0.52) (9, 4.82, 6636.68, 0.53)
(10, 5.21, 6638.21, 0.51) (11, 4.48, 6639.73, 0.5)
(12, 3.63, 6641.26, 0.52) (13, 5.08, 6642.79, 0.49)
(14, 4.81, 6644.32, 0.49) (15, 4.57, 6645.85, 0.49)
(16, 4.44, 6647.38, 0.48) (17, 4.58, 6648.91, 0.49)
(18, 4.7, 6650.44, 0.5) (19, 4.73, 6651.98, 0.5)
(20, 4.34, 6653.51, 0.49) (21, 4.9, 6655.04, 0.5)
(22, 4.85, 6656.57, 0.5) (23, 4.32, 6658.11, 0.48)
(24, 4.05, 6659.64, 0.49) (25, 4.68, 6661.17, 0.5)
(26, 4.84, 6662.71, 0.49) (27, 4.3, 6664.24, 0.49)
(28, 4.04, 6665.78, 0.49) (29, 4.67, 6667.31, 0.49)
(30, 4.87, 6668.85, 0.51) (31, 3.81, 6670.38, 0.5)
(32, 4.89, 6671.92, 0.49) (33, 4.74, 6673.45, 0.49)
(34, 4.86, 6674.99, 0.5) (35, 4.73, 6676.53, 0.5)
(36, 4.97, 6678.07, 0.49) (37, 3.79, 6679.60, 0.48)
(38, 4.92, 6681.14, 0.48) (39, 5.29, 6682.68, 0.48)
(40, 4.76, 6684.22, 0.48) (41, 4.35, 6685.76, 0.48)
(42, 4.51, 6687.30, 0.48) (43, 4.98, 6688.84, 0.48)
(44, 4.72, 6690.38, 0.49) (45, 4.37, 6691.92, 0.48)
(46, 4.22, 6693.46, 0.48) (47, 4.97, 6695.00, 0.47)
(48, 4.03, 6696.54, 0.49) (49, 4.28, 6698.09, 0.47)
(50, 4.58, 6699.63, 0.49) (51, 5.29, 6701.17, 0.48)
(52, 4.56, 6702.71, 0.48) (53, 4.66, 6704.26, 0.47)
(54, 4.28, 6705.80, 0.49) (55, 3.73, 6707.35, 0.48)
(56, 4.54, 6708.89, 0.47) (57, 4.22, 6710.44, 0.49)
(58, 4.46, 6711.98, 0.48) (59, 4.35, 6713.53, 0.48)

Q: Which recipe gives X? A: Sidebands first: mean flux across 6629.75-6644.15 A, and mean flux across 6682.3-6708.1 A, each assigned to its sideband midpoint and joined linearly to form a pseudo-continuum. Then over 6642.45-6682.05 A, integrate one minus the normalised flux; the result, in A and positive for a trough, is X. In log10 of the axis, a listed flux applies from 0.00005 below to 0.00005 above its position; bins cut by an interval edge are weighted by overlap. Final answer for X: 1.1 A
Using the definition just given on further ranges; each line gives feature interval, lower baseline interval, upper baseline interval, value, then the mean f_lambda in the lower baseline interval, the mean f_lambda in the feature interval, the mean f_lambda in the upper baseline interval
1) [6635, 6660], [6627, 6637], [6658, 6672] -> 0.6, 4.99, 4.62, 4.43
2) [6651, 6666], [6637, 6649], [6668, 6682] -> 0.3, 4.61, 4.52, 4.62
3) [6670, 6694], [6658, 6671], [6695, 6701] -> -1.0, 4.41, 4.64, 4.48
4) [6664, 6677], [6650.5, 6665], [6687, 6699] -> 0.0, 4.56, 4.55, 4.51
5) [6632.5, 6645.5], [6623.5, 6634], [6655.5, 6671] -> -0.3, 4.82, 4.82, 4.46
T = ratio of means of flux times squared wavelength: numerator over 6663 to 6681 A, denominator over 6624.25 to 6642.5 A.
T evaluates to 0.96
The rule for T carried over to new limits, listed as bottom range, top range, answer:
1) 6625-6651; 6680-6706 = 0.99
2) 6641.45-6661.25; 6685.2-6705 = 1.01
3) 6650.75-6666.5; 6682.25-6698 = 1.03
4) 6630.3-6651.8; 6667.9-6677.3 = 0.98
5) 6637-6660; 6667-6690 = 1.03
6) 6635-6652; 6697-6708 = 0.98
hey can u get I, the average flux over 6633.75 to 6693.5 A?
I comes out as 4.63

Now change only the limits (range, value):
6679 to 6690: 4.67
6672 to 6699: 4.62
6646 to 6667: 4.53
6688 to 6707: 4.56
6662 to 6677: 4.57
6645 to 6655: 4.59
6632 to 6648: 4.77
